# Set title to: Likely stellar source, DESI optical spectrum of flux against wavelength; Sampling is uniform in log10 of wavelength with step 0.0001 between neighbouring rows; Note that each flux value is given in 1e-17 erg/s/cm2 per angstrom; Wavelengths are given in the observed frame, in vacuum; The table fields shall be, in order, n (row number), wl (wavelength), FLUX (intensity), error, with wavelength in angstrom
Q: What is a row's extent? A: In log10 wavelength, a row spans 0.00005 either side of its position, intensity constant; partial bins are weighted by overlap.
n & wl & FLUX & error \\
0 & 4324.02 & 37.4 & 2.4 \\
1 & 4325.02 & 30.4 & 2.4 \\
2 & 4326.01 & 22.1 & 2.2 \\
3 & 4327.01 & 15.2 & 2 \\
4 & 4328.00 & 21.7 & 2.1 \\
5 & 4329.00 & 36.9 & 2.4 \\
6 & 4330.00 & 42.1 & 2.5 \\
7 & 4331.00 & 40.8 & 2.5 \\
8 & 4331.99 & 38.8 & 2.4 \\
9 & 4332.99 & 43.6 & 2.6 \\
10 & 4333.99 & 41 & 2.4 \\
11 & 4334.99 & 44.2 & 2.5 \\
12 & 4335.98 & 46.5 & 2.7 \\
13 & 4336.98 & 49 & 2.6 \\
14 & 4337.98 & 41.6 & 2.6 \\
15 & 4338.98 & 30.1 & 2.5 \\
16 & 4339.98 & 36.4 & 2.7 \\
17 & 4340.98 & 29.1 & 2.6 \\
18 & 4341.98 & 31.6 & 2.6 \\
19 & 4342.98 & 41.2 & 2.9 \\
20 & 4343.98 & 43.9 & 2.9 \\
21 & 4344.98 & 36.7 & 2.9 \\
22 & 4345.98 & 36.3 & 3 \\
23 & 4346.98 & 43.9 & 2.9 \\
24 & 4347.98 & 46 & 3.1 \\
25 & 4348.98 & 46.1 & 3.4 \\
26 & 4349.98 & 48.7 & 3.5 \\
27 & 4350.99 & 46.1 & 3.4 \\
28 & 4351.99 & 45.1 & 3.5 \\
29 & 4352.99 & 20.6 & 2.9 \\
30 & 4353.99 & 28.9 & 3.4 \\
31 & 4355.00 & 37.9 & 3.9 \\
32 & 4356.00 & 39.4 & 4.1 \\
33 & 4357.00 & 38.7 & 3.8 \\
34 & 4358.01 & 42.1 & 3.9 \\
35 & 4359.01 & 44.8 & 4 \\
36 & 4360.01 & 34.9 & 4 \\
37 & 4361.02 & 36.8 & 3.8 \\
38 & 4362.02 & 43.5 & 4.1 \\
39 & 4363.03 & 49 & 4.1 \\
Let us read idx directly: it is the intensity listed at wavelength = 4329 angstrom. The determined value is 36.9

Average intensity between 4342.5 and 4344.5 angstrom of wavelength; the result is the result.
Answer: 42.5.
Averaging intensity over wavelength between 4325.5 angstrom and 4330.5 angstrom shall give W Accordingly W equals 27.6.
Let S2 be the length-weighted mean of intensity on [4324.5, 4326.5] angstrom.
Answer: 26.4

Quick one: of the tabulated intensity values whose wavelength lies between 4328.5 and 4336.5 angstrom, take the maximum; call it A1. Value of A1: 46.5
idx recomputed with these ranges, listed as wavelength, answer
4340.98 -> 29.1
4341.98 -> 31.6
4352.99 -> 20.6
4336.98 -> 49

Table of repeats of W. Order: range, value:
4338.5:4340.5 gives 33.2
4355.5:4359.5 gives 41.3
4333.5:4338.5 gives 44.4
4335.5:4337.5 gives 47.6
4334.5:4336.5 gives 45.5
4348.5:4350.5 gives 47.2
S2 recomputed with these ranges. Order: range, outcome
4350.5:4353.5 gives 37.3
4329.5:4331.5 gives 41.5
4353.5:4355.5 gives 33.3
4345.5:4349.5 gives 43.2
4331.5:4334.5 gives 41.1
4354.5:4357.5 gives 38.7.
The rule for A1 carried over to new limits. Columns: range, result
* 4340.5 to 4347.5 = 43.9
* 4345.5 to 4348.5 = 46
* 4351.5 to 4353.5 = 45.1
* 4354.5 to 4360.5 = 44.8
